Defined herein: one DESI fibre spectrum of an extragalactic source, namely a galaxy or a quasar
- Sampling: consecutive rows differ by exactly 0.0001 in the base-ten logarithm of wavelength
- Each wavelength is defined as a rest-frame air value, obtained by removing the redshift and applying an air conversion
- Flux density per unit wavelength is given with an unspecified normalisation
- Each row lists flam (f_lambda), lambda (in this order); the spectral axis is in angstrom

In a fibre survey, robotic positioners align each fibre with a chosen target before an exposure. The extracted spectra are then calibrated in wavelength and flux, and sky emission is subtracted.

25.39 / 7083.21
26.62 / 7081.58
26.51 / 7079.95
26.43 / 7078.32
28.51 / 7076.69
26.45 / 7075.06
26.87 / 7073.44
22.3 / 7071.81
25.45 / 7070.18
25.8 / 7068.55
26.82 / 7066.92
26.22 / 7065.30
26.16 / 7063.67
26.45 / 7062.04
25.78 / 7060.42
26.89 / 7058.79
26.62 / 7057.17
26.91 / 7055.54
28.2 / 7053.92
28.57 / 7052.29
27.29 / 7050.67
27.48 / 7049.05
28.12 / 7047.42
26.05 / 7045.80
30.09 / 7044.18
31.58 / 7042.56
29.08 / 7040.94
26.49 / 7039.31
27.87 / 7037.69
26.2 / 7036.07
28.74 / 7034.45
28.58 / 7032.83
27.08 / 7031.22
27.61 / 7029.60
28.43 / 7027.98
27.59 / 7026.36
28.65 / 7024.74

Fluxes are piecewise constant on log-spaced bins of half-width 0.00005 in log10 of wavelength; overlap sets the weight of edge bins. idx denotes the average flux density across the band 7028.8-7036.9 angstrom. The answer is 27.7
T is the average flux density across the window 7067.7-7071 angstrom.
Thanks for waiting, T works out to 25.6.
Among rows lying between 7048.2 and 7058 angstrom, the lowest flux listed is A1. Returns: 26.62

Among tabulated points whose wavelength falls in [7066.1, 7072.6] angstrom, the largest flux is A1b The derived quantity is 26.82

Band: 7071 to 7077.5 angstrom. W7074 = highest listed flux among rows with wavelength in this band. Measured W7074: 28.51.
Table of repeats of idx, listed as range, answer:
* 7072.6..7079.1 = 27.1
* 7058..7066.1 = 26.3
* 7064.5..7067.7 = 26.6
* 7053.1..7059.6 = 27.1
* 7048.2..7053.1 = 27.8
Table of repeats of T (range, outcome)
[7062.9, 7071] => 26.1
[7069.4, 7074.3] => 24.9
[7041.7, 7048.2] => 29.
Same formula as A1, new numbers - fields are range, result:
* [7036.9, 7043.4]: 26.49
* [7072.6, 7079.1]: 26.43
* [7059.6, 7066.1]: 25.78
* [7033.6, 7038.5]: 26.2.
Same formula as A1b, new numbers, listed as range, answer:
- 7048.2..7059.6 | 28.57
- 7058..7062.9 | 26.89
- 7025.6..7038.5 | 28.74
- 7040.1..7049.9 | 31.58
